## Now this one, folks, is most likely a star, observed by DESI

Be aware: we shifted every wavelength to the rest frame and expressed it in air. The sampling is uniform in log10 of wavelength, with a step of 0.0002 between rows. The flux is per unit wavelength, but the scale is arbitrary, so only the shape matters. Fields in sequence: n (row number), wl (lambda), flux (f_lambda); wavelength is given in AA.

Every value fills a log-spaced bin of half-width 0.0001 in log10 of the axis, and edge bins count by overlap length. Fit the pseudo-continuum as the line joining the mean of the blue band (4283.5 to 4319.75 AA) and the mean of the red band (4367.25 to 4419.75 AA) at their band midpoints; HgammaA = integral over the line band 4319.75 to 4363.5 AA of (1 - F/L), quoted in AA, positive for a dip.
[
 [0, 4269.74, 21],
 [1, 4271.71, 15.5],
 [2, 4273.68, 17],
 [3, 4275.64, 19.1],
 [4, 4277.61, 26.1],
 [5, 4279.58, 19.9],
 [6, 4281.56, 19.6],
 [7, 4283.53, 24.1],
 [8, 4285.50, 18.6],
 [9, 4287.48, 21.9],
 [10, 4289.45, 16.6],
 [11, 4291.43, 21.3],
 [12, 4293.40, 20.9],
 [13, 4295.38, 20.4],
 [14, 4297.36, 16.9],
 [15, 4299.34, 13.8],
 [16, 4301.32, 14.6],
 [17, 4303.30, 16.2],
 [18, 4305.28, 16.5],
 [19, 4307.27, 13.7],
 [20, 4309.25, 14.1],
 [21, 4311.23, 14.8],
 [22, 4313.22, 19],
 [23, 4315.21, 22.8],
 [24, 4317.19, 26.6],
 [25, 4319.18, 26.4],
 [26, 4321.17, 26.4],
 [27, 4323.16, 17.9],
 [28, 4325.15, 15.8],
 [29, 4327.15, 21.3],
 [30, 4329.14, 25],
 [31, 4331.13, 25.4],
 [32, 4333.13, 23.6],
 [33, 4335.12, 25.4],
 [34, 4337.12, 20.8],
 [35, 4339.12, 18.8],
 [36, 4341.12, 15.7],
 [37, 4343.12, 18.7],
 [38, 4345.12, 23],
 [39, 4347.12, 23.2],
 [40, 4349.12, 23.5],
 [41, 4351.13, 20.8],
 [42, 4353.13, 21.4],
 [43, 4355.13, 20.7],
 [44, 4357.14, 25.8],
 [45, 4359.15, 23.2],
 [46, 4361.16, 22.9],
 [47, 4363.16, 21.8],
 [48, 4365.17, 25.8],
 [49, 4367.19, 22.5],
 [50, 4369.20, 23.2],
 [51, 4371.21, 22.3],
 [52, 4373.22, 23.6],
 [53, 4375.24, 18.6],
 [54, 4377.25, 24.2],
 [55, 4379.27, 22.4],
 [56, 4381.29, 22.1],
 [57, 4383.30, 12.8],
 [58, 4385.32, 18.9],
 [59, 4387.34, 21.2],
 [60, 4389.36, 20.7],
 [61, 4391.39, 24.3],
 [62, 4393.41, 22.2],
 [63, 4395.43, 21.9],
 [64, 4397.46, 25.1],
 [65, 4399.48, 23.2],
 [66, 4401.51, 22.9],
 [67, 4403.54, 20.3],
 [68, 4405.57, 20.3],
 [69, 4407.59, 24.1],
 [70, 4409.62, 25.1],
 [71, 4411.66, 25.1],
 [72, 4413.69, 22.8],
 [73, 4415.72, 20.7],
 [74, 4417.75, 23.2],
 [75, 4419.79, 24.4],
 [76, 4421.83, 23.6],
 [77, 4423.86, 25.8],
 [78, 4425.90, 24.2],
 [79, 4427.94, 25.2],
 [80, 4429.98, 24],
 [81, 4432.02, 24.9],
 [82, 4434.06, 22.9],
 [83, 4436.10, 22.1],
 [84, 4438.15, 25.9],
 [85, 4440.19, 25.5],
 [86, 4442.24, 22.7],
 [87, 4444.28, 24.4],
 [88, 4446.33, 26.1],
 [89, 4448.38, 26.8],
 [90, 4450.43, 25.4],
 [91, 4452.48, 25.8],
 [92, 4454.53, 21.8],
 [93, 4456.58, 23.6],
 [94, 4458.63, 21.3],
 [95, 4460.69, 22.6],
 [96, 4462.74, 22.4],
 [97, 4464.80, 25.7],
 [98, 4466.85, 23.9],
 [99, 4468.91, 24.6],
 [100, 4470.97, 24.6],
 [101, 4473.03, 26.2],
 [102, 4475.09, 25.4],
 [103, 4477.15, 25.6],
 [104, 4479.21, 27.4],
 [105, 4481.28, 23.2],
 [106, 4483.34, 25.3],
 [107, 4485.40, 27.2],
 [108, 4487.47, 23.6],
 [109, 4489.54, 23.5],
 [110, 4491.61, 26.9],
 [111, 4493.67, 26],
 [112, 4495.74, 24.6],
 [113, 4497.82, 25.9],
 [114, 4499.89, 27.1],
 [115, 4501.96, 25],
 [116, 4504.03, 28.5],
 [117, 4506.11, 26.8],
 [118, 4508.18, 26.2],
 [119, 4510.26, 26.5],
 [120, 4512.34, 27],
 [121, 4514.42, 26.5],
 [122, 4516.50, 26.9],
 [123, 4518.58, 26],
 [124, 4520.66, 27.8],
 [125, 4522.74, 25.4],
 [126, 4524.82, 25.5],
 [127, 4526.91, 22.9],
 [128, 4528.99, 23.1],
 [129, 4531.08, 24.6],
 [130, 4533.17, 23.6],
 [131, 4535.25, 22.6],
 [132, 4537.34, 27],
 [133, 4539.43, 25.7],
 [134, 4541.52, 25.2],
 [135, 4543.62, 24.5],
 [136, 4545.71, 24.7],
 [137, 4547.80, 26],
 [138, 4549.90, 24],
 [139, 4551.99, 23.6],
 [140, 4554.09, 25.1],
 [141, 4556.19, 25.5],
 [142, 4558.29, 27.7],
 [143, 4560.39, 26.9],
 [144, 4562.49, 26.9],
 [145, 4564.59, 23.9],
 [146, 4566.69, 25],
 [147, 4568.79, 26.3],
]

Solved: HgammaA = -3.8 AA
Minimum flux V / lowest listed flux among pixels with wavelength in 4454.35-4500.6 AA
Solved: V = 21.3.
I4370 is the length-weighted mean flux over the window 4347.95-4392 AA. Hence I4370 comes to 21.9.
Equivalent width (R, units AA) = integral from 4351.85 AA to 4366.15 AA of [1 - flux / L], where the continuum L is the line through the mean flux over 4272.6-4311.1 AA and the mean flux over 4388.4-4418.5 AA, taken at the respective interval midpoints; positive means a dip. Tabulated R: -1.35 AA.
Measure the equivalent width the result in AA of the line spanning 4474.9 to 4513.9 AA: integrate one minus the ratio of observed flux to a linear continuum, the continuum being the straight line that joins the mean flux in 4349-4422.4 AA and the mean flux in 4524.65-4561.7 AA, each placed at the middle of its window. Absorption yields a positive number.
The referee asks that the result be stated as -2.9 AA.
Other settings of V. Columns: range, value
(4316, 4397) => 12.8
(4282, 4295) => 16.6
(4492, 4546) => 22.6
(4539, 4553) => 23.6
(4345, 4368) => 20.7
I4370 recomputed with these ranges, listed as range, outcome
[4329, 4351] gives 21.9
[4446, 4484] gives 24.6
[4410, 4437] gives 23.8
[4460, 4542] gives 25.4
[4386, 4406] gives 22.2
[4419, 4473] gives 24.3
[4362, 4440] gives 22.8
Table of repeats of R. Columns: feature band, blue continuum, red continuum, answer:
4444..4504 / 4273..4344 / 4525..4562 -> -3.9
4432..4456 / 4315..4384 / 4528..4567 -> -1.0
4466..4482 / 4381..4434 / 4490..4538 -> -0.4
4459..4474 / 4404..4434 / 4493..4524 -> 0.6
